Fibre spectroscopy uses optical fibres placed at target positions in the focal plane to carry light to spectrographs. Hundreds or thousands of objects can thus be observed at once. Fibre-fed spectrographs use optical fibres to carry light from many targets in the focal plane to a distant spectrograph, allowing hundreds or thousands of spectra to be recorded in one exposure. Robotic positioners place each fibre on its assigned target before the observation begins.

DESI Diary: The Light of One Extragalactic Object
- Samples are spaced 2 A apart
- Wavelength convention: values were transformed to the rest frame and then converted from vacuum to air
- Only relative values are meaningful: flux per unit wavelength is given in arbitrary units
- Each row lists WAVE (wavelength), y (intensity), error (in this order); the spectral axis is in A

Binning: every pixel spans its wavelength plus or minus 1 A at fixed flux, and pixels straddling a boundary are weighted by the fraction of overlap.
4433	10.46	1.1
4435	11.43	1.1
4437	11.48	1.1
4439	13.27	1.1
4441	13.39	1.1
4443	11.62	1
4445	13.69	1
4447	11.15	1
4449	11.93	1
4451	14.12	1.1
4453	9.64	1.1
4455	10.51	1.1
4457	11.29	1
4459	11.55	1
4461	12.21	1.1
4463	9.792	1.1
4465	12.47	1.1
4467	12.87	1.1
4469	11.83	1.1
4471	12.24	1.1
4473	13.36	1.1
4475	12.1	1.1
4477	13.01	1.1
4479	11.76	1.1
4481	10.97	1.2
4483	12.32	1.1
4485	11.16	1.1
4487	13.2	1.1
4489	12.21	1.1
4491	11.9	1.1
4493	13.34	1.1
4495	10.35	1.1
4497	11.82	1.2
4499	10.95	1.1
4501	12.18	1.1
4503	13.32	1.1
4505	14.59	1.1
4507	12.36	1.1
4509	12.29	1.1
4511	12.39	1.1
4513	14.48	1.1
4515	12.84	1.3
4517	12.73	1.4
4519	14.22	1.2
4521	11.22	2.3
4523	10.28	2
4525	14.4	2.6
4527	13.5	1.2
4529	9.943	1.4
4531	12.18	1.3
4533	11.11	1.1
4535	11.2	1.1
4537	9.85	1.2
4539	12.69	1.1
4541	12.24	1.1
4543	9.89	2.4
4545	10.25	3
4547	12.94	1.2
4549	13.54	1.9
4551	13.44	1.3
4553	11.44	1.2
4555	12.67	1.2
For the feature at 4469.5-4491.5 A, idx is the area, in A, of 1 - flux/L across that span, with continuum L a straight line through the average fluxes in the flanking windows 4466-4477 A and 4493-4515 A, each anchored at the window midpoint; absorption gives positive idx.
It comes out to 0.6 A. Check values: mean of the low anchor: 12.5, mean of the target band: 12.2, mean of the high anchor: 12.5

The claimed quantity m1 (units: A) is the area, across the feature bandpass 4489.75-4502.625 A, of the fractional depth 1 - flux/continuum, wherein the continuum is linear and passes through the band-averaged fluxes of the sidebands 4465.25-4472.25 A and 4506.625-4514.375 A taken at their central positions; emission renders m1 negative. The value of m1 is 0.9 A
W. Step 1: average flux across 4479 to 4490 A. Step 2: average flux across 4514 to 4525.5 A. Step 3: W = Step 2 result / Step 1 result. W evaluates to 1.0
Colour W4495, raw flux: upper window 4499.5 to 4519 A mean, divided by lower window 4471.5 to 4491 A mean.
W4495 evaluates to 1.1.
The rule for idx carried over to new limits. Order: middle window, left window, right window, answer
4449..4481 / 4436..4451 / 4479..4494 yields 1.1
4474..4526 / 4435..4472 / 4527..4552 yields -2.7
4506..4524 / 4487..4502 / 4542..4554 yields -0.9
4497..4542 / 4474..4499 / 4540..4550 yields -1.7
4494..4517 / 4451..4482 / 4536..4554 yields -1.4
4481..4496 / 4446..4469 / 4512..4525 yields 0.2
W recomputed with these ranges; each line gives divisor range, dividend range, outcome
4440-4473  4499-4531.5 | 1.06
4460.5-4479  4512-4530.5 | 1.04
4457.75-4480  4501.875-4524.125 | 1.06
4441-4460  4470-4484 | 1.04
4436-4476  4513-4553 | 1.00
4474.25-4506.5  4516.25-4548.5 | 0.97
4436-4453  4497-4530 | 1.01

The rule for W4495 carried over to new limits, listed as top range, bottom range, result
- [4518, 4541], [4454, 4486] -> 1.00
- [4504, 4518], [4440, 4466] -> 1.11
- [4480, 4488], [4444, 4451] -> 0.95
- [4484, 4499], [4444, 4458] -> 1.01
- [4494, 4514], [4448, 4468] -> 1.07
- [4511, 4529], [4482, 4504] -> 1.06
